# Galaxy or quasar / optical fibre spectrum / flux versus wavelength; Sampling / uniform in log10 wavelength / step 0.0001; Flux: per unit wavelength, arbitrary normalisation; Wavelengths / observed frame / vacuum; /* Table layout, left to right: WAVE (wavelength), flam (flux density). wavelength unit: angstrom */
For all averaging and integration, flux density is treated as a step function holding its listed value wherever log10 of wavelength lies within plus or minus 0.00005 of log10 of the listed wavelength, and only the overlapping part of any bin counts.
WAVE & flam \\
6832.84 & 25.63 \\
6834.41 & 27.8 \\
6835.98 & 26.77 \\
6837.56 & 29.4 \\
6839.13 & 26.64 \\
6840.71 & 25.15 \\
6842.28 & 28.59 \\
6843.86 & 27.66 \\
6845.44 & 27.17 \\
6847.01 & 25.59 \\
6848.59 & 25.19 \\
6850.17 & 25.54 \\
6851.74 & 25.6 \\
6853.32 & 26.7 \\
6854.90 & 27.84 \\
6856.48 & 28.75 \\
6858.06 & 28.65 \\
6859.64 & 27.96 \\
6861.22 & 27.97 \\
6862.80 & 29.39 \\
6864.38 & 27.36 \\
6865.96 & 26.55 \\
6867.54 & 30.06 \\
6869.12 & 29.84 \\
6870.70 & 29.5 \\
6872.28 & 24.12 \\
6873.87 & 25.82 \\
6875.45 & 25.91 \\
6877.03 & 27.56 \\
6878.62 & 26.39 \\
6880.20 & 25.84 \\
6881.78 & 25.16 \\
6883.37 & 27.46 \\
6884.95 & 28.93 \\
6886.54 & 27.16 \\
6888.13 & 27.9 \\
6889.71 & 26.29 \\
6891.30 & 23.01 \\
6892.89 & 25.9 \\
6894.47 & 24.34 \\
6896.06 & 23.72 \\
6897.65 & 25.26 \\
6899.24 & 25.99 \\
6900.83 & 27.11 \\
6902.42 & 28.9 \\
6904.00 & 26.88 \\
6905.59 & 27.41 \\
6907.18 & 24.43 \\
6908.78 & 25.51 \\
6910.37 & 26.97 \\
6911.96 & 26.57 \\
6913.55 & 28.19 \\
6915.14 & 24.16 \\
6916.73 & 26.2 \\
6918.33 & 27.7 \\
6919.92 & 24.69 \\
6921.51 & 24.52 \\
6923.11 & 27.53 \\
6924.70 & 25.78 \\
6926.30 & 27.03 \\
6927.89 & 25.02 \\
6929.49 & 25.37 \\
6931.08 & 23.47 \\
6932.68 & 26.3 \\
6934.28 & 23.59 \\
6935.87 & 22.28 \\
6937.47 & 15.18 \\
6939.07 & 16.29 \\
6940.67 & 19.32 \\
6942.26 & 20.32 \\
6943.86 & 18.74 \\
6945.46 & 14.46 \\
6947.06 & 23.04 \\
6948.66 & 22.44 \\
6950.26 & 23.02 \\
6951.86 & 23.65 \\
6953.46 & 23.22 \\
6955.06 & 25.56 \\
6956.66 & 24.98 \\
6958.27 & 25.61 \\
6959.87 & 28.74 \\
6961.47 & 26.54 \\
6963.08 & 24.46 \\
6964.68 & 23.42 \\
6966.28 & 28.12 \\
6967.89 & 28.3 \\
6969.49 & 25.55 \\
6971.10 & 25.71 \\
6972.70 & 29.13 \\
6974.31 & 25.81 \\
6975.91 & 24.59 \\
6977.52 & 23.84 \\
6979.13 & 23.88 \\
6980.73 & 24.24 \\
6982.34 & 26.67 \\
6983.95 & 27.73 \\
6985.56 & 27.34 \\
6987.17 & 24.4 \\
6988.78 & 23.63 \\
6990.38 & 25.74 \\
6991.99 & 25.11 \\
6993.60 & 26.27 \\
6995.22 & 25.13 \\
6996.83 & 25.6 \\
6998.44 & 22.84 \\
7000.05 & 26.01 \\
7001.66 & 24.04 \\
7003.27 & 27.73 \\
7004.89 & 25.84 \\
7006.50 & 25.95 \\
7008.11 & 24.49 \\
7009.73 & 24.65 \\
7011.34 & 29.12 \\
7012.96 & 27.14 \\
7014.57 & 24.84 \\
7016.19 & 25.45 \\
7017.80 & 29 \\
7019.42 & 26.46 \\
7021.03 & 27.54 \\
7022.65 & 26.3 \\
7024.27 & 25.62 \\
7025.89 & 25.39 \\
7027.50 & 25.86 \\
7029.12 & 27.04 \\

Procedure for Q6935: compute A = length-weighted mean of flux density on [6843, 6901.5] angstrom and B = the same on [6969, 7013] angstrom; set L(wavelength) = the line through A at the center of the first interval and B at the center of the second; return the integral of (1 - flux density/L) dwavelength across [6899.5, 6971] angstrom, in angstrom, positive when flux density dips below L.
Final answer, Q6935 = 4.6 angstrom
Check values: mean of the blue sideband 26.8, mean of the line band 24.5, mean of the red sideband 25.6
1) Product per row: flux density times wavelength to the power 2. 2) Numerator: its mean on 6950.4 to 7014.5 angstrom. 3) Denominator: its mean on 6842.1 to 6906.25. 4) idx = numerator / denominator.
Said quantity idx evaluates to 1.0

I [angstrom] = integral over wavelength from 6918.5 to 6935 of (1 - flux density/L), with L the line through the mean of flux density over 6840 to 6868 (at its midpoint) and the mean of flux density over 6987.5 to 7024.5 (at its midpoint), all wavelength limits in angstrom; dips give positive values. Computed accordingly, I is 0.7 angstrom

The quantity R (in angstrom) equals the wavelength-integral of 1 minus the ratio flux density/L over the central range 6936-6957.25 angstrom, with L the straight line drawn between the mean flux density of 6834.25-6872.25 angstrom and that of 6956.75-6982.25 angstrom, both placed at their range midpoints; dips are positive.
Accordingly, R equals 4.4 angstrom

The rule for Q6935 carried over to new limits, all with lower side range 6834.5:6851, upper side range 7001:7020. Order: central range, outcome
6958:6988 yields 0.41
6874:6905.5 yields 0.40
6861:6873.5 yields -0.61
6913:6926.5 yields 0.21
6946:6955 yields 1.16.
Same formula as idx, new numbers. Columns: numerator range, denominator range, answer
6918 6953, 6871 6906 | 0.87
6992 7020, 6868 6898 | 1.02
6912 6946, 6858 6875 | 0.85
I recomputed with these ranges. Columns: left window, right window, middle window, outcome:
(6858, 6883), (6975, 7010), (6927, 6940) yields 2.02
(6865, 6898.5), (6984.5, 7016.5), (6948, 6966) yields 0.77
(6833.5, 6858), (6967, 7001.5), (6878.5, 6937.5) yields 1.35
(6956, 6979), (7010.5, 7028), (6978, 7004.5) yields 0.91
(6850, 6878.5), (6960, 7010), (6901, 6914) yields 0.00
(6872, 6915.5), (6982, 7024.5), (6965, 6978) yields -0.15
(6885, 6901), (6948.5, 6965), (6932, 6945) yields 2.61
